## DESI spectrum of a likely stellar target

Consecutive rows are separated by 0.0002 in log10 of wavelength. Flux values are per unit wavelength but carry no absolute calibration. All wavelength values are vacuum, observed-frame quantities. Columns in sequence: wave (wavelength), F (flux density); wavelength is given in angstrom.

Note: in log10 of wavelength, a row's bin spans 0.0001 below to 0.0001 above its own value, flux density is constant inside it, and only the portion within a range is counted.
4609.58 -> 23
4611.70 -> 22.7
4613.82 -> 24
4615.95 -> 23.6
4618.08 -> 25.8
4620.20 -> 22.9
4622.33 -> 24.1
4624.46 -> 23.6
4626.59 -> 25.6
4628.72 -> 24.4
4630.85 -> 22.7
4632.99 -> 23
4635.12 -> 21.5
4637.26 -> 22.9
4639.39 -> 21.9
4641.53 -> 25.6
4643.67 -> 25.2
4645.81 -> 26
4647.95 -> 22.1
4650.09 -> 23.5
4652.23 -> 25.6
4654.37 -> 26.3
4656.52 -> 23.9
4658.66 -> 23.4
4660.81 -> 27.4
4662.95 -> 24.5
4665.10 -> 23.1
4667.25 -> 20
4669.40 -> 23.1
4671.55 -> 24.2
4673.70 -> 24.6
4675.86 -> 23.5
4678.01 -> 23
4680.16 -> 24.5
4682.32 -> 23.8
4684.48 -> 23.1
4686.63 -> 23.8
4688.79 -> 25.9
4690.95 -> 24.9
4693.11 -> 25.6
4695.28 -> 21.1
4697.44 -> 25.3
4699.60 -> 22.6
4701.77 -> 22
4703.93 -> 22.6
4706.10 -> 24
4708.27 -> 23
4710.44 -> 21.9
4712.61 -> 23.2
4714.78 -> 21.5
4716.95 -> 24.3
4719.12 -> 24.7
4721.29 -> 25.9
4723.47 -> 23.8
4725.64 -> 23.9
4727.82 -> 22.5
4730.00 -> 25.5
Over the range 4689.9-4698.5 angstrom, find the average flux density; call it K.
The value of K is 24.2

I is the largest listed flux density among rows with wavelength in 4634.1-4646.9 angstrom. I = 26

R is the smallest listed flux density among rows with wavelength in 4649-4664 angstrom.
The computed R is 23.4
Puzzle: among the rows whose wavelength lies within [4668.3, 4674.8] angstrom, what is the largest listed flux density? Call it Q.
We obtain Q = 24.6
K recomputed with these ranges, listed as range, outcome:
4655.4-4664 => 24.8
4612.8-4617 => 23.8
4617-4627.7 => 24.4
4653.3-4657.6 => 25.1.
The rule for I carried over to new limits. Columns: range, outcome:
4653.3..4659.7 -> 26.3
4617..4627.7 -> 25.8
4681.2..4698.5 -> 25.9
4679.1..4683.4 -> 24.5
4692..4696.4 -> 25.6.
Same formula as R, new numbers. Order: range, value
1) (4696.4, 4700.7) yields 22.6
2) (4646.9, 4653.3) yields 22.1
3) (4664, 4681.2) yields 20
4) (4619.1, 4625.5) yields 22.9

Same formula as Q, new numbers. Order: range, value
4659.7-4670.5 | 27.4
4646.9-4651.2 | 23.5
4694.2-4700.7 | 25.3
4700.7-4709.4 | 24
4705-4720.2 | 24.7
